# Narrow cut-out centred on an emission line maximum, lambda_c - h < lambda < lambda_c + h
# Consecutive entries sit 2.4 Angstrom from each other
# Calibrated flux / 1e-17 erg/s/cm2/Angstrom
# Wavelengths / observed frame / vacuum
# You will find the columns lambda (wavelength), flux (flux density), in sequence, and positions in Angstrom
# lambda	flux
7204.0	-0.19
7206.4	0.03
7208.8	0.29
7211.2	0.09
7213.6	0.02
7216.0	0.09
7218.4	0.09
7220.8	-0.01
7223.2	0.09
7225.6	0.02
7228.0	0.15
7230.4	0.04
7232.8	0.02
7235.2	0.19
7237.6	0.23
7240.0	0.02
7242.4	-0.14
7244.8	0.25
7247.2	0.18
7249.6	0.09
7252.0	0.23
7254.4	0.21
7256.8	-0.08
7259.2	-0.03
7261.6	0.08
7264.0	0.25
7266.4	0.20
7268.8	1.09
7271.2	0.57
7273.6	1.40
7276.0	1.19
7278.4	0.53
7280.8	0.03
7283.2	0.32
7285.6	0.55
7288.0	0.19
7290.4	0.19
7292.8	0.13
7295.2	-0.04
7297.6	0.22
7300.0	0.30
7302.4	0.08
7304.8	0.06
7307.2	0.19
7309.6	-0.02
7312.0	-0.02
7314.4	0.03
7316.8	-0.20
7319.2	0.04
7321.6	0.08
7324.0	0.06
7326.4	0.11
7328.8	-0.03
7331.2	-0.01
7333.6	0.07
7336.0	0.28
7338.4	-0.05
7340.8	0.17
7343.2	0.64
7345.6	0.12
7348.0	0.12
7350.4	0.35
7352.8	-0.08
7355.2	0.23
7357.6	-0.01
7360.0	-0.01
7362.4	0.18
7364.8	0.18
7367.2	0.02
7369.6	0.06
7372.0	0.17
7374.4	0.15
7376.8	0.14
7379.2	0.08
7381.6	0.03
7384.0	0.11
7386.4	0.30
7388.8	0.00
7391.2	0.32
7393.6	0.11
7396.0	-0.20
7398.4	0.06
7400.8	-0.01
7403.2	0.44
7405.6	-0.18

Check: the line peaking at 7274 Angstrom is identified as [O II]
